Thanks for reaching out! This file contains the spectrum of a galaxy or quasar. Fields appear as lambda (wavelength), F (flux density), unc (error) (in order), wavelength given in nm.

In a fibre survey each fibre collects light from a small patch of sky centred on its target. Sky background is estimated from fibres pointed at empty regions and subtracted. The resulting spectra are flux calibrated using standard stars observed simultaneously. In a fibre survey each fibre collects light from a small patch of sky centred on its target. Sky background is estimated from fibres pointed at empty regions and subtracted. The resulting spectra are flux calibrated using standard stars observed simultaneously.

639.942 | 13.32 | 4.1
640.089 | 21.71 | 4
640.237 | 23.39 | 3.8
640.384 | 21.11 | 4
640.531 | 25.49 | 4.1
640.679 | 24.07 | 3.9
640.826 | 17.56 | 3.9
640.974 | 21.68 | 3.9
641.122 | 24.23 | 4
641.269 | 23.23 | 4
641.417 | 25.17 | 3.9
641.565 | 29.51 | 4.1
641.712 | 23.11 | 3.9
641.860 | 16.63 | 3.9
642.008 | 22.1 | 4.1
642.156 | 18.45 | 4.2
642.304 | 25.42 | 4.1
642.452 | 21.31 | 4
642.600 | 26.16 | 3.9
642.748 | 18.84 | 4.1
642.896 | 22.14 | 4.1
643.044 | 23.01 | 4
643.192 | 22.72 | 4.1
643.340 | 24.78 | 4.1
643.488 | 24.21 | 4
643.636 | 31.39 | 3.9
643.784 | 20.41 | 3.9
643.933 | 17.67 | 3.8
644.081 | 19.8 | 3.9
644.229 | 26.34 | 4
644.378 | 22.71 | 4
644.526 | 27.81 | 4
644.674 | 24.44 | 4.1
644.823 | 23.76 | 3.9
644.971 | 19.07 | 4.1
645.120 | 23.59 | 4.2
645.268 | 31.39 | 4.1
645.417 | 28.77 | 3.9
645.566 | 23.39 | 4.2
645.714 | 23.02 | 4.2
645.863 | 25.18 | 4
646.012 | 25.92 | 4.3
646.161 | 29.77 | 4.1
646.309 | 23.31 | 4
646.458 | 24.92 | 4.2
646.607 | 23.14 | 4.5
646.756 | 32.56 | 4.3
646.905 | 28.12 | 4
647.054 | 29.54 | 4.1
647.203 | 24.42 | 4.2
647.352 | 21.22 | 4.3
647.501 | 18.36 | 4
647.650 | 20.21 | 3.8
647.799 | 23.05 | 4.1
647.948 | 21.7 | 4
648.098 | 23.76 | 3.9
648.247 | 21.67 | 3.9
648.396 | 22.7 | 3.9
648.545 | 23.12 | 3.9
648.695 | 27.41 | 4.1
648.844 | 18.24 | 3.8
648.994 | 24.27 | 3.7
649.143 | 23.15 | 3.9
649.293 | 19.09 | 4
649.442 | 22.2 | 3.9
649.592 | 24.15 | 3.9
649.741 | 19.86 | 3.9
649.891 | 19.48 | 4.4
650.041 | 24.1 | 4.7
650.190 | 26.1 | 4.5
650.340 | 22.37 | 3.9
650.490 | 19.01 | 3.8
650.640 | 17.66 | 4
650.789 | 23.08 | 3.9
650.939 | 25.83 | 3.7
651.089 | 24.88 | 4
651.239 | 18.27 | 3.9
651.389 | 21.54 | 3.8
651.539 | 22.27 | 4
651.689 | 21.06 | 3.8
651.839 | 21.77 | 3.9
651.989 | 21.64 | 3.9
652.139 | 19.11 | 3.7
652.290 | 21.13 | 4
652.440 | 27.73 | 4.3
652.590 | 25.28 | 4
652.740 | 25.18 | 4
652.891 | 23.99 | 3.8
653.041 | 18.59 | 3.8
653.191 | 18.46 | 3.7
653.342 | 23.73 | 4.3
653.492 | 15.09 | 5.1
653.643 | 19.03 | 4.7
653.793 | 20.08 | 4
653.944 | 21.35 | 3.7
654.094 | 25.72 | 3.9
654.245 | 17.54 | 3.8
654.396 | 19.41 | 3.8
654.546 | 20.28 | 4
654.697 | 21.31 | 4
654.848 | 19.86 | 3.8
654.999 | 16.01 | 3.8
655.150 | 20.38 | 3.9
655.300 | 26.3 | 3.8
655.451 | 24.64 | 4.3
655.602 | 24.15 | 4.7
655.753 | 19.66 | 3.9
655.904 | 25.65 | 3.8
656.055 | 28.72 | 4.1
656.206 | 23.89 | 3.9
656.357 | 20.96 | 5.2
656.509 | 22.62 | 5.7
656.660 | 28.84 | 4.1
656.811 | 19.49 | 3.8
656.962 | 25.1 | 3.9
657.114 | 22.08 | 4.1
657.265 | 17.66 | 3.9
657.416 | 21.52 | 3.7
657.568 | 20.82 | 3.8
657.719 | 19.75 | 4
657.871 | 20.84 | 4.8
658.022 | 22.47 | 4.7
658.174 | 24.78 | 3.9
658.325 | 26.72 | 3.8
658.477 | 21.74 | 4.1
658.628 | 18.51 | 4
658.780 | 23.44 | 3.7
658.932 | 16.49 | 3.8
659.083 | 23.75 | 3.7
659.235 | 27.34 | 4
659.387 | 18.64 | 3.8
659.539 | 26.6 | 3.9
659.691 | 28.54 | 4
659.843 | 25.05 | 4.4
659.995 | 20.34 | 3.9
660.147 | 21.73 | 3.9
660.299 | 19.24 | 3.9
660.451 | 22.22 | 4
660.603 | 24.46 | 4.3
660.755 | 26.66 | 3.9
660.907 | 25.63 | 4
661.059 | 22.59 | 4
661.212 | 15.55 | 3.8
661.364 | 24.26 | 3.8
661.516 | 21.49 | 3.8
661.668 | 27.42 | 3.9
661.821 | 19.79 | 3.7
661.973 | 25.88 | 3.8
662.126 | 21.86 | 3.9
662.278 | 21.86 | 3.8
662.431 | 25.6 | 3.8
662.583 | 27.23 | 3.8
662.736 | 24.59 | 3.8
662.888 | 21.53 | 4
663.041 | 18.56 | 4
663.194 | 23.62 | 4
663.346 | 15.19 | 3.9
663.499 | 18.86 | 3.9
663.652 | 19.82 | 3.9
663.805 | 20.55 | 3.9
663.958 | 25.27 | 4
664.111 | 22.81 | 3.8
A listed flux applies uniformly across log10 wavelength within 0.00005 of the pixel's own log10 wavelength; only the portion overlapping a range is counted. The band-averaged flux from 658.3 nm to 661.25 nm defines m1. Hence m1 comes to 22.8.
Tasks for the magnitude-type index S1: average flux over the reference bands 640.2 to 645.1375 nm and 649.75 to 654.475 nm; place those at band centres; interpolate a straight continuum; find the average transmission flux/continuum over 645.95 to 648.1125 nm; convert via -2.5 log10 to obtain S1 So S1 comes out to -0.11 mag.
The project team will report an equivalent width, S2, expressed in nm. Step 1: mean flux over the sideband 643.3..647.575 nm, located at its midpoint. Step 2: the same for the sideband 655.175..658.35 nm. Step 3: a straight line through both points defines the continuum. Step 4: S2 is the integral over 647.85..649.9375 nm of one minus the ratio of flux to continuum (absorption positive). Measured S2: 0.17 nm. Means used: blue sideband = 24.8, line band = 22.2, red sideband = 23.1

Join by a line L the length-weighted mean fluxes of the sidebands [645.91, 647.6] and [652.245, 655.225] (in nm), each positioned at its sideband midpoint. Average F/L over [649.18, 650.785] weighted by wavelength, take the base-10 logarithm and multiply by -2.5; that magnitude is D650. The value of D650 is 0.09 mag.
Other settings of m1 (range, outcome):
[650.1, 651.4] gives 22.1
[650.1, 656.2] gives 21.9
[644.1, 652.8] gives 23.5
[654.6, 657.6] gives 22.5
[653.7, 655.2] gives 20.2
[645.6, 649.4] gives 23.9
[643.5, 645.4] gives 24.2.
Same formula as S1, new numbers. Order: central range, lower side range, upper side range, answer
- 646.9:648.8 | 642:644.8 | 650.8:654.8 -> -0.039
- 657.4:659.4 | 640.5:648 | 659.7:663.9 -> 0.031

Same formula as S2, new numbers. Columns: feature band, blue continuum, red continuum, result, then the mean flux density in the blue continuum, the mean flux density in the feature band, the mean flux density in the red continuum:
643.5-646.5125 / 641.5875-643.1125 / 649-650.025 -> -0.38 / 22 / 24.6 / 21.7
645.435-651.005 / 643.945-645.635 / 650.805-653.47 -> 0.00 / 24.4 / 23.4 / 22.2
